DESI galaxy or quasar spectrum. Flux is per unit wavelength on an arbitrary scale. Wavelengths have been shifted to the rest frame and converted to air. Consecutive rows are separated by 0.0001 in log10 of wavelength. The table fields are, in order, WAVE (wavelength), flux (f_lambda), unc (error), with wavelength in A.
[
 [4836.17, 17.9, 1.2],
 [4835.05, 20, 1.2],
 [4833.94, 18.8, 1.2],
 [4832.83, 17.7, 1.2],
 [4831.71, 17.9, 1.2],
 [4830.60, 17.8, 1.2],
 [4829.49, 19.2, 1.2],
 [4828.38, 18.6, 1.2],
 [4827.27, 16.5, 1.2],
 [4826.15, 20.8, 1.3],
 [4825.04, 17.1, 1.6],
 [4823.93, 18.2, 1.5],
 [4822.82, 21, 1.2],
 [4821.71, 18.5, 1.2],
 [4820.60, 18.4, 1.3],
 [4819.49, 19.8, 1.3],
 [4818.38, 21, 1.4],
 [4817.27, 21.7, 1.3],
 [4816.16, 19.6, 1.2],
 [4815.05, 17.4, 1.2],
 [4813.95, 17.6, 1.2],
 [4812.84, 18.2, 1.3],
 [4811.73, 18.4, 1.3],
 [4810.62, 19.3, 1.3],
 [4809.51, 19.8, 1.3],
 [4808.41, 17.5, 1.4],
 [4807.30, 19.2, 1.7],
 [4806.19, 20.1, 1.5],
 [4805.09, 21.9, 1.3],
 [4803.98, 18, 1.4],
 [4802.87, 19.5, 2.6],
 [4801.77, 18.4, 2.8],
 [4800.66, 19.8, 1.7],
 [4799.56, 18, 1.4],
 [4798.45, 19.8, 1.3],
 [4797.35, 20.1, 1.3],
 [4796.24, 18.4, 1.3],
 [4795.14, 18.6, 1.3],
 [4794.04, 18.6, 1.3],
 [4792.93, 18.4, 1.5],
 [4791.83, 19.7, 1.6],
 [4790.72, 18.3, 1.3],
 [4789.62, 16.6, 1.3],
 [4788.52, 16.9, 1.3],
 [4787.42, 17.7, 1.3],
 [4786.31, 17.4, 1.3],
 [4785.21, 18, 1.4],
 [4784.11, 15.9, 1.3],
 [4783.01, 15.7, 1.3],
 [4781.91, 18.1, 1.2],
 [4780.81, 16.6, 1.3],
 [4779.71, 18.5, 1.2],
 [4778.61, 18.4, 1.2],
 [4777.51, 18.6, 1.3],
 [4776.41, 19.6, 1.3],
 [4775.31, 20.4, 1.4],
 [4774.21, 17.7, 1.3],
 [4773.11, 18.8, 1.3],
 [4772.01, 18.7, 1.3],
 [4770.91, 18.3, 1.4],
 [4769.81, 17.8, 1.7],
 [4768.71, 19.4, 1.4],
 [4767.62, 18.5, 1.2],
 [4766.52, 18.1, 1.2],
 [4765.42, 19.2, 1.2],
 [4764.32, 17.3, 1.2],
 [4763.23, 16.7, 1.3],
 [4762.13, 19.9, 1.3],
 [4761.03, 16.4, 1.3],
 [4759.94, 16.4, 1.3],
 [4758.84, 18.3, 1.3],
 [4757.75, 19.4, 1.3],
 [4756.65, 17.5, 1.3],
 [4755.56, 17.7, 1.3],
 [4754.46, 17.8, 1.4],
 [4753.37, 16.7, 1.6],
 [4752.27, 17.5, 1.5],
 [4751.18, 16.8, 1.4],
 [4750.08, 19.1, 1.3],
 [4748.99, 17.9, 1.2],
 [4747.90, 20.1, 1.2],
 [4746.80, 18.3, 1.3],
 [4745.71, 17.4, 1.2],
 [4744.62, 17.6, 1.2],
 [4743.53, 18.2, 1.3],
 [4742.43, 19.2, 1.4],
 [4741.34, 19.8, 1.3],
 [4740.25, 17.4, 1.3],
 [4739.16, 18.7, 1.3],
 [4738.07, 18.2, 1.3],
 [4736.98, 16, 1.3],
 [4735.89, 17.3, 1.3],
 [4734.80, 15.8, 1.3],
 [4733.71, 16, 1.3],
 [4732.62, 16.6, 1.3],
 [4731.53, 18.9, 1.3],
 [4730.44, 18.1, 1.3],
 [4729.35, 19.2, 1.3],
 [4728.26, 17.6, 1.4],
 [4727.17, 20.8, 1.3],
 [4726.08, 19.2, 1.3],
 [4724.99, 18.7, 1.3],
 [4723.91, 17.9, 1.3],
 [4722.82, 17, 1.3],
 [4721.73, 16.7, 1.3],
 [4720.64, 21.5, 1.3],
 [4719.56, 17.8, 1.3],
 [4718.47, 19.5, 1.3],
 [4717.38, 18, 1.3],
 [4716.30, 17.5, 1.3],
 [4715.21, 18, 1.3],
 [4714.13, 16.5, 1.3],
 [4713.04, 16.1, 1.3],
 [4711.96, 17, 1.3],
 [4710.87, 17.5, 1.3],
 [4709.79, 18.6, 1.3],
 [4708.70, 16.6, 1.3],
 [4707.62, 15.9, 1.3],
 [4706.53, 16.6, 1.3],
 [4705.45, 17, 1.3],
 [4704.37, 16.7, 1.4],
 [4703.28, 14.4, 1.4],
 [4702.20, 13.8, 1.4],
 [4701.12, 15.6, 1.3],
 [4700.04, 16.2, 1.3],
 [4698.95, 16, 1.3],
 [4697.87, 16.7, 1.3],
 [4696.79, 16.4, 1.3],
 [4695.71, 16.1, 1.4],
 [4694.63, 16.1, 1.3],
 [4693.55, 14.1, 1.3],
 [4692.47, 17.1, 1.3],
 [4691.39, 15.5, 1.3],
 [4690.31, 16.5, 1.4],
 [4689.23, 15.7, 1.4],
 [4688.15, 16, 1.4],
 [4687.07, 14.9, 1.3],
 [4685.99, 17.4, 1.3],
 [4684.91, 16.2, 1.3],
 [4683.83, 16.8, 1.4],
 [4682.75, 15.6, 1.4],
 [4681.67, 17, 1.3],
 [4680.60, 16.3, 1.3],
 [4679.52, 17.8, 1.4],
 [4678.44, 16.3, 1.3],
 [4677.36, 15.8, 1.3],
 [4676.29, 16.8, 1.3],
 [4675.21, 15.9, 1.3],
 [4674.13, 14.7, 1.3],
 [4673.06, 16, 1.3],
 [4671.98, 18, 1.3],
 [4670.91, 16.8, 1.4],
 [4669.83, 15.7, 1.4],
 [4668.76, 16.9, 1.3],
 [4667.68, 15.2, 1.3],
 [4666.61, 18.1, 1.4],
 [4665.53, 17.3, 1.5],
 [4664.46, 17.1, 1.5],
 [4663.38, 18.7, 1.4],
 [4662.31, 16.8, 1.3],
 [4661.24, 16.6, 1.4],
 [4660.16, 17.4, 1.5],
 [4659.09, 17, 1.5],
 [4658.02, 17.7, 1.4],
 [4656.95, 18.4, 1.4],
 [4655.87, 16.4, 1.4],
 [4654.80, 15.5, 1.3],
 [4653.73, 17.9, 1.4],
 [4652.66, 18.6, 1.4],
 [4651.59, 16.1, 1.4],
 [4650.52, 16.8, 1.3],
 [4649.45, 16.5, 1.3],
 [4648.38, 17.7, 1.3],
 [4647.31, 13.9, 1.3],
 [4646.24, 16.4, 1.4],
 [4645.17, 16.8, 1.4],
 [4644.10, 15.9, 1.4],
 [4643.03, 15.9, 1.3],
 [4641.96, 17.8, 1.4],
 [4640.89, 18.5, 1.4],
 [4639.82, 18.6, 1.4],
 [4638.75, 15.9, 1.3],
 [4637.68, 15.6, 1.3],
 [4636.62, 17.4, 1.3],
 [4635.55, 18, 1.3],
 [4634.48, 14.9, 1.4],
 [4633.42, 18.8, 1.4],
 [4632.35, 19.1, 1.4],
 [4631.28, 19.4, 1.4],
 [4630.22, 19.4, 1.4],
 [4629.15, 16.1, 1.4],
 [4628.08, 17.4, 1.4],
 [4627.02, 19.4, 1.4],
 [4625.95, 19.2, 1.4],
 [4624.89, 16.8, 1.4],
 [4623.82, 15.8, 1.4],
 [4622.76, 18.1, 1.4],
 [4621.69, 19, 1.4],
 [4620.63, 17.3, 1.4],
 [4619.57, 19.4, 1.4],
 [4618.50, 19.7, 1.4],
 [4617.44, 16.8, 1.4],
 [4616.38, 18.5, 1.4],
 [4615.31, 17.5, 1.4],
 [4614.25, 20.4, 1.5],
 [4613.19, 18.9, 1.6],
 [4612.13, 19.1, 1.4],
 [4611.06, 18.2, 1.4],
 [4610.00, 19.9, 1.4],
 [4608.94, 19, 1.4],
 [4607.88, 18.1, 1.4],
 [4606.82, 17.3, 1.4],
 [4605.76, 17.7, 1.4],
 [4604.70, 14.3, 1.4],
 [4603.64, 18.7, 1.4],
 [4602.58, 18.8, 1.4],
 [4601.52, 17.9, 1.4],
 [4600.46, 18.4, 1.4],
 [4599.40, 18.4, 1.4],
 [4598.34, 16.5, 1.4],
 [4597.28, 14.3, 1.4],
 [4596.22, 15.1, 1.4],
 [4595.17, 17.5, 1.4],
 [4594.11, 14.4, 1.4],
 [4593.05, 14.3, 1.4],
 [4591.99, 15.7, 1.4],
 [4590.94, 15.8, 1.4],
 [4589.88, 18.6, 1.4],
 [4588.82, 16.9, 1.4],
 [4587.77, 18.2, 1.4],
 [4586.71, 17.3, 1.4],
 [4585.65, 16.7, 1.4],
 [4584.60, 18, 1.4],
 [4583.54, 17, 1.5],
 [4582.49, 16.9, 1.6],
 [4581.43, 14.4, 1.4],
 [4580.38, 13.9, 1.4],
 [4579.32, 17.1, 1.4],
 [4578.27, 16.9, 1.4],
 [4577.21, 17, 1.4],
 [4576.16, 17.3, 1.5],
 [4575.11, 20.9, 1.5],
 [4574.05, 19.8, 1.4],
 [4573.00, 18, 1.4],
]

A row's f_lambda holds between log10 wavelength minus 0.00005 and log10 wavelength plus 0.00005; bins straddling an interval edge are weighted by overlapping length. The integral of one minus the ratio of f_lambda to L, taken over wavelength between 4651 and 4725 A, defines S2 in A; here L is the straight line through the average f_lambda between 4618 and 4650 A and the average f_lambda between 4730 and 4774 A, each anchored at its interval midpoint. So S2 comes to 3.9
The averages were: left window 17.5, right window 17.9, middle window 16.8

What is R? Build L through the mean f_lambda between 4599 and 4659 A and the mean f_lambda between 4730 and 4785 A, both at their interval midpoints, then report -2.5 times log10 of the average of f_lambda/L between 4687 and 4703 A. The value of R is 0.13 mag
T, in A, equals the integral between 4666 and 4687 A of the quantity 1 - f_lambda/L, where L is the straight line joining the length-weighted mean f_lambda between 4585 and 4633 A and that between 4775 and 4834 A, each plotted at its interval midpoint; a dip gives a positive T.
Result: 1.8 A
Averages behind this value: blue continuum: 17.7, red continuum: 18.6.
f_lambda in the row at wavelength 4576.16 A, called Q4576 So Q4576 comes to 17.3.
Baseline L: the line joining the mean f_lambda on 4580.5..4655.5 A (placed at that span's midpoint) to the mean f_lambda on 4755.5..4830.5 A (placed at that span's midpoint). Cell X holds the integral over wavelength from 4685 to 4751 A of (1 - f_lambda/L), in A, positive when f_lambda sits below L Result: 2.75 A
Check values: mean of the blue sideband 17.3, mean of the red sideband 18.5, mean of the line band 17.3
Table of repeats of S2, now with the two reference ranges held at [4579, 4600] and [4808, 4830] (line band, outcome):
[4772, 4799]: 0.5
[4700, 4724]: 0.9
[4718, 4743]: -0.3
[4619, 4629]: -0.7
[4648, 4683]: 0.7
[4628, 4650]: -0.3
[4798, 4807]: -0.3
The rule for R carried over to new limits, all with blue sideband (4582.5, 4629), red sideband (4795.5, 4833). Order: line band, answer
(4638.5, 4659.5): 0.059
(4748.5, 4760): 0.047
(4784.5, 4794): 0.056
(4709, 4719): 0.043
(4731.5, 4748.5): 0.040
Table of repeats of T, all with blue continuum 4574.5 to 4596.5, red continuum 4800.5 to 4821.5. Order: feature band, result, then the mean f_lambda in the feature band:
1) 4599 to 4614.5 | -1.3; 18.3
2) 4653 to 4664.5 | 0.2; 17.3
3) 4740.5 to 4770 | 0.8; 18.1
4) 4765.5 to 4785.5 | 0.7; 18.2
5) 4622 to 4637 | -0.6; 17.9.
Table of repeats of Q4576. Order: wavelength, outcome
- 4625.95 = 19.2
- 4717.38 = 18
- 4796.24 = 18.4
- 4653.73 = 17.9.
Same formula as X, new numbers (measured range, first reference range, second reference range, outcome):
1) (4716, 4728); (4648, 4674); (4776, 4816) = -0.64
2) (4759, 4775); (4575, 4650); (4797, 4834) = 0.40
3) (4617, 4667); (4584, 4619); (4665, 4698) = -1.52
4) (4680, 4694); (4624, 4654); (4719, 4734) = 1.37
